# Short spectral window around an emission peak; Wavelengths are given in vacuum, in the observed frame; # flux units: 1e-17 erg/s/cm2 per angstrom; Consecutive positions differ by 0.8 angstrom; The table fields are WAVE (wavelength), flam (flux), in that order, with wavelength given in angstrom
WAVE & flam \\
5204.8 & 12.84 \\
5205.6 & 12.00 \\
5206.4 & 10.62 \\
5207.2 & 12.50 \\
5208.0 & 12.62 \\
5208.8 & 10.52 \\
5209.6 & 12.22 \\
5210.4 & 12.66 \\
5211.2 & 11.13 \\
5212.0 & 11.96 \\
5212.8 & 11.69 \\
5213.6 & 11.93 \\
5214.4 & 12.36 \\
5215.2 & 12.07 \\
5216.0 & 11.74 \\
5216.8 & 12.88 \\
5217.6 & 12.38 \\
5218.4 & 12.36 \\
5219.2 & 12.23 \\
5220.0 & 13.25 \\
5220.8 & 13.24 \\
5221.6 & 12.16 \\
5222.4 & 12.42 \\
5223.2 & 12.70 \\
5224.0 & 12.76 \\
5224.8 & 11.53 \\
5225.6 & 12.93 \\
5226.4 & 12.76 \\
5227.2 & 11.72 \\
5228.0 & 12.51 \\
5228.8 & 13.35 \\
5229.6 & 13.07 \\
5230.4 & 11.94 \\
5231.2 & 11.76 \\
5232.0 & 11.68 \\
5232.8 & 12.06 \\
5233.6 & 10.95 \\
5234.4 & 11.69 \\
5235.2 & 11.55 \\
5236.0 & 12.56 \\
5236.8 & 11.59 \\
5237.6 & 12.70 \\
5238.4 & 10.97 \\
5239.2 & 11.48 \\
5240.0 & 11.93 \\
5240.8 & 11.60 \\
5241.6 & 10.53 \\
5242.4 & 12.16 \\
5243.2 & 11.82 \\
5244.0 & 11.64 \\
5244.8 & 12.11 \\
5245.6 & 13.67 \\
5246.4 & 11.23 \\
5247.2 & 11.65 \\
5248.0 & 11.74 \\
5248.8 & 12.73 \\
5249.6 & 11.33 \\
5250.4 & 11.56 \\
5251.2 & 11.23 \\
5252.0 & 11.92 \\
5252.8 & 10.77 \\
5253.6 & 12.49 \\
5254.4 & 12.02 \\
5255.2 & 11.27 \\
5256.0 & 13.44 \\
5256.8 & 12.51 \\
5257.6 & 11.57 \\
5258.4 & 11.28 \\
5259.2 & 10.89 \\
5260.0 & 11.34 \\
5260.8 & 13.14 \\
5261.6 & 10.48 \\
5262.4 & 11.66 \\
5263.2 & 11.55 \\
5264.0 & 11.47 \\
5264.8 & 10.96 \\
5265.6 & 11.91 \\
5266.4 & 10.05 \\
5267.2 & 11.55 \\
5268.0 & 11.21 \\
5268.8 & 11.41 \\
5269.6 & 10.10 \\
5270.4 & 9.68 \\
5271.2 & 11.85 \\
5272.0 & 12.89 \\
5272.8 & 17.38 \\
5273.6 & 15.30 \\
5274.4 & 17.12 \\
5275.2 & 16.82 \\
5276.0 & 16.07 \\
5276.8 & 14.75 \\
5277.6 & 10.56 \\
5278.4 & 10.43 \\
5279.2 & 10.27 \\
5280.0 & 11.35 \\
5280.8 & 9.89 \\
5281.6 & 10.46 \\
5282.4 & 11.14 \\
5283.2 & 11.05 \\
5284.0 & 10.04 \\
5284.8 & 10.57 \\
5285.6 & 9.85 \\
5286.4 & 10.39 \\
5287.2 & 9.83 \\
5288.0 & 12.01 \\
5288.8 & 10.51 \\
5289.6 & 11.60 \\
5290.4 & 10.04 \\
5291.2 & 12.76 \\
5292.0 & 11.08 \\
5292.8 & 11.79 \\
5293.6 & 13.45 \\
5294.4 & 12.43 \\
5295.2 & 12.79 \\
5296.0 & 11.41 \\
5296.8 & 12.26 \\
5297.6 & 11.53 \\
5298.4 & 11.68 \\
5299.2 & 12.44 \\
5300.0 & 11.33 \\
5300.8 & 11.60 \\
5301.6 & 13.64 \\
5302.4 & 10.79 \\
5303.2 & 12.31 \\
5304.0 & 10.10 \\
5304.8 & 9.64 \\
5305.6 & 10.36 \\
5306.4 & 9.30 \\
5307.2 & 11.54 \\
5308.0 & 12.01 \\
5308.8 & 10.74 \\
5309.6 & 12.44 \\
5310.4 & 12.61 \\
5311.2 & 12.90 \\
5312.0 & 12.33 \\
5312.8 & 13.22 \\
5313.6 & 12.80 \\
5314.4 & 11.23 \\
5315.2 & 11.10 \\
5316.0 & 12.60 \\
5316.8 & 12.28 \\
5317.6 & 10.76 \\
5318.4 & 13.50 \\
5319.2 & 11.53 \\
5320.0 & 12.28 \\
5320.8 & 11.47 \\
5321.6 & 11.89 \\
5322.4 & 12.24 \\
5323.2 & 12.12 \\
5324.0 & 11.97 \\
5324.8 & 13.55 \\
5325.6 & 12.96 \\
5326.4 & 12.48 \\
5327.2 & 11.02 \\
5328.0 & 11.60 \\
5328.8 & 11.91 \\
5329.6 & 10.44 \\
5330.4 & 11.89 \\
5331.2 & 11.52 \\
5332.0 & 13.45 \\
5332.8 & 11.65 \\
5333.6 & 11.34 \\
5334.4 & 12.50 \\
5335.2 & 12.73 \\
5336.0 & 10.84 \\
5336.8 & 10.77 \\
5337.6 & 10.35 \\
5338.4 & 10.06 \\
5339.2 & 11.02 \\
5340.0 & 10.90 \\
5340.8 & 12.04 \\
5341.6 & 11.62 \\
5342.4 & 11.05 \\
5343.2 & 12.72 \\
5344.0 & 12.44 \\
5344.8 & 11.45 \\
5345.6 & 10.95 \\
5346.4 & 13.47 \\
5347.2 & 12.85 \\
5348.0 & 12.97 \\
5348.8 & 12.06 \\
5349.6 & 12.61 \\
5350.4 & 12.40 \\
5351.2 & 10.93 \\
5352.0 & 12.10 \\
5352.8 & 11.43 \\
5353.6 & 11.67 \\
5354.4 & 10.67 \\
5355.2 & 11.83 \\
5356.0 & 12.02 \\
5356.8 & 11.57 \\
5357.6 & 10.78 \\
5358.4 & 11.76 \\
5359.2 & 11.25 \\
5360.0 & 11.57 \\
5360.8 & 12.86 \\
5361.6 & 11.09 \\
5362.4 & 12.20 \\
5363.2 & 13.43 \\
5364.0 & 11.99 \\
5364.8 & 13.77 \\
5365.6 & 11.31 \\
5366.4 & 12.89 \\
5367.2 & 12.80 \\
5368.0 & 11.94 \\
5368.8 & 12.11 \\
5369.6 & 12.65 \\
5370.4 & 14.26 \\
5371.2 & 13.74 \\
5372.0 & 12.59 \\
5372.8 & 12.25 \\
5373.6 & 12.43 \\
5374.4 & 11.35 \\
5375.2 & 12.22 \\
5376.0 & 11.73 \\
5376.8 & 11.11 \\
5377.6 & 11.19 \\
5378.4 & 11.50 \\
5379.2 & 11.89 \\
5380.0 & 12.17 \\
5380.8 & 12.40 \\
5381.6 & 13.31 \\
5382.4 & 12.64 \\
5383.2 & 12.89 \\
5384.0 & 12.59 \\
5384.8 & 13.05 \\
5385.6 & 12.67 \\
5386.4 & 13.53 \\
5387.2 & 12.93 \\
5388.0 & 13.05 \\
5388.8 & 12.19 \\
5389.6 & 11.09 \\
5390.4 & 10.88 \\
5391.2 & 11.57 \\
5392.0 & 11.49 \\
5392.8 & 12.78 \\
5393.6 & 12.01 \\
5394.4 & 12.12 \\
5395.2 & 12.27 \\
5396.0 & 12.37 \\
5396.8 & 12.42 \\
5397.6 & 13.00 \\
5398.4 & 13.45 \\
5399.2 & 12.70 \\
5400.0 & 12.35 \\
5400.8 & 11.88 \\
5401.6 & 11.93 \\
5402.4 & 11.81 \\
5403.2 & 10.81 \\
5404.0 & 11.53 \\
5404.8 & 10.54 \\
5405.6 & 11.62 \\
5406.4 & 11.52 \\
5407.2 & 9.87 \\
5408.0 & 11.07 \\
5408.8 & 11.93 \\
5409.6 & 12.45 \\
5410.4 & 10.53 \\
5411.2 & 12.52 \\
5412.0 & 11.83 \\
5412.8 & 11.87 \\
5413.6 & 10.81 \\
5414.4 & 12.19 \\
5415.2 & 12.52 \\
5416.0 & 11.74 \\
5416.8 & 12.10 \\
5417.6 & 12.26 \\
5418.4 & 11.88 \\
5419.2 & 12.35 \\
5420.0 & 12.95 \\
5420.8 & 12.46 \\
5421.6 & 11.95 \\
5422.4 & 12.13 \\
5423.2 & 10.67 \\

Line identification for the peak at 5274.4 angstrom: Hbeta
